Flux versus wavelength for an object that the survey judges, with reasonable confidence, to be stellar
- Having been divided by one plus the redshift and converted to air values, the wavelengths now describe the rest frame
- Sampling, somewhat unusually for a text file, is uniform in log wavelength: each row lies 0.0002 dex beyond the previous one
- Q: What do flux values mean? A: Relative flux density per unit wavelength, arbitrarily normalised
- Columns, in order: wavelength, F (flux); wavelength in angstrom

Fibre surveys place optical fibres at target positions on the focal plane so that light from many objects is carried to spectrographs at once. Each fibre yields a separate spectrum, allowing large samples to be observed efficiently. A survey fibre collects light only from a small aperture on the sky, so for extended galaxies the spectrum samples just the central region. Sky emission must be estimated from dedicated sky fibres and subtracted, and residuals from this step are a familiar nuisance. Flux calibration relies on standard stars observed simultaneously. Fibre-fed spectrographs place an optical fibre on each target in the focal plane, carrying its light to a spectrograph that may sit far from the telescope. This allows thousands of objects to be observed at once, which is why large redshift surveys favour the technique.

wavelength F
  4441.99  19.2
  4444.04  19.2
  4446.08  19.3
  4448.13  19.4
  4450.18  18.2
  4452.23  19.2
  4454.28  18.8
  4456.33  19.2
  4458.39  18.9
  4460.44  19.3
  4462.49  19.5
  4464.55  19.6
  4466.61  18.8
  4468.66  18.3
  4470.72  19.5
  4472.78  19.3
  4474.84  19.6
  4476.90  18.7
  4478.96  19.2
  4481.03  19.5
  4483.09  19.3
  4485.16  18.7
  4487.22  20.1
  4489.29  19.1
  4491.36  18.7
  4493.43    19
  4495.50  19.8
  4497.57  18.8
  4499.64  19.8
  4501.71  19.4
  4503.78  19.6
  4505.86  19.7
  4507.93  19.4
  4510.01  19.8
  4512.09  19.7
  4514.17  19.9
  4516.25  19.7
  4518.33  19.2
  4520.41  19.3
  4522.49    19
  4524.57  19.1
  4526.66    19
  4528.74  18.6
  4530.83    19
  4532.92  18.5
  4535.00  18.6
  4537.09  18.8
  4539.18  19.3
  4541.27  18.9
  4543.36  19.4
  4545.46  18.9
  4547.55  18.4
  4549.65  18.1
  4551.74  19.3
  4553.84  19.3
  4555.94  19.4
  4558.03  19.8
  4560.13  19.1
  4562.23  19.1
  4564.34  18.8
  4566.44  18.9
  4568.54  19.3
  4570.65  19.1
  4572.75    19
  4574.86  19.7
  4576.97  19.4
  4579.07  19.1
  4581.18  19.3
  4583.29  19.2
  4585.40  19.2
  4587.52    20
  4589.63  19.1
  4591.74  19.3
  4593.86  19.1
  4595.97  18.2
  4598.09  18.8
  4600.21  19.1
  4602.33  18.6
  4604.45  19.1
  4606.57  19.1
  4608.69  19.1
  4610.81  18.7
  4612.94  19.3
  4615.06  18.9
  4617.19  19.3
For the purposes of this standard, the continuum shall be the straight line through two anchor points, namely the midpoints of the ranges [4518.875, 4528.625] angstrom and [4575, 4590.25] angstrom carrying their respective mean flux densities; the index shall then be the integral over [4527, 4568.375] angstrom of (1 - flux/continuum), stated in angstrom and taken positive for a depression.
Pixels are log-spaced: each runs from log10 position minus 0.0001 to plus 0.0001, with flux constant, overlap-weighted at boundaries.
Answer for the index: 0.48 angstrom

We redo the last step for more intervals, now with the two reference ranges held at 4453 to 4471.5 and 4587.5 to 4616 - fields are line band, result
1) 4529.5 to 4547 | 0.1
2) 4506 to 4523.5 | -0.4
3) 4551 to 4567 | -0.2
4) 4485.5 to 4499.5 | -0.1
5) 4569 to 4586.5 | -0.2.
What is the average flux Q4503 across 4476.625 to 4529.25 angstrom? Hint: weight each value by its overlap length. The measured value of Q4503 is 19.3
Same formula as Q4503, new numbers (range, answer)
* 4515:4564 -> 19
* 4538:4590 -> 19.2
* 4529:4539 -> 18.8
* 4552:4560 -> 19.4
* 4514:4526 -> 19.3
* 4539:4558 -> 19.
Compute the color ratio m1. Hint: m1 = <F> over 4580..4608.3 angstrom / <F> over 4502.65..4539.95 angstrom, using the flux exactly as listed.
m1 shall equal 0.99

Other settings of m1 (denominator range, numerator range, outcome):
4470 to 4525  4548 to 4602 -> 0.99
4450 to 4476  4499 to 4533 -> 1.01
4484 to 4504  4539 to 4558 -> 0.99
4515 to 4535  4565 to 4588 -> 1.01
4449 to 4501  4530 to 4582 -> 0.99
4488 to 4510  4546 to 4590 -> 0.99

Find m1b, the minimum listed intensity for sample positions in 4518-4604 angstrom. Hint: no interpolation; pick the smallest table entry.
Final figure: 18.1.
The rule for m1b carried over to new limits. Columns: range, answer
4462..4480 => 18.3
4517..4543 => 18.5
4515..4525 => 19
